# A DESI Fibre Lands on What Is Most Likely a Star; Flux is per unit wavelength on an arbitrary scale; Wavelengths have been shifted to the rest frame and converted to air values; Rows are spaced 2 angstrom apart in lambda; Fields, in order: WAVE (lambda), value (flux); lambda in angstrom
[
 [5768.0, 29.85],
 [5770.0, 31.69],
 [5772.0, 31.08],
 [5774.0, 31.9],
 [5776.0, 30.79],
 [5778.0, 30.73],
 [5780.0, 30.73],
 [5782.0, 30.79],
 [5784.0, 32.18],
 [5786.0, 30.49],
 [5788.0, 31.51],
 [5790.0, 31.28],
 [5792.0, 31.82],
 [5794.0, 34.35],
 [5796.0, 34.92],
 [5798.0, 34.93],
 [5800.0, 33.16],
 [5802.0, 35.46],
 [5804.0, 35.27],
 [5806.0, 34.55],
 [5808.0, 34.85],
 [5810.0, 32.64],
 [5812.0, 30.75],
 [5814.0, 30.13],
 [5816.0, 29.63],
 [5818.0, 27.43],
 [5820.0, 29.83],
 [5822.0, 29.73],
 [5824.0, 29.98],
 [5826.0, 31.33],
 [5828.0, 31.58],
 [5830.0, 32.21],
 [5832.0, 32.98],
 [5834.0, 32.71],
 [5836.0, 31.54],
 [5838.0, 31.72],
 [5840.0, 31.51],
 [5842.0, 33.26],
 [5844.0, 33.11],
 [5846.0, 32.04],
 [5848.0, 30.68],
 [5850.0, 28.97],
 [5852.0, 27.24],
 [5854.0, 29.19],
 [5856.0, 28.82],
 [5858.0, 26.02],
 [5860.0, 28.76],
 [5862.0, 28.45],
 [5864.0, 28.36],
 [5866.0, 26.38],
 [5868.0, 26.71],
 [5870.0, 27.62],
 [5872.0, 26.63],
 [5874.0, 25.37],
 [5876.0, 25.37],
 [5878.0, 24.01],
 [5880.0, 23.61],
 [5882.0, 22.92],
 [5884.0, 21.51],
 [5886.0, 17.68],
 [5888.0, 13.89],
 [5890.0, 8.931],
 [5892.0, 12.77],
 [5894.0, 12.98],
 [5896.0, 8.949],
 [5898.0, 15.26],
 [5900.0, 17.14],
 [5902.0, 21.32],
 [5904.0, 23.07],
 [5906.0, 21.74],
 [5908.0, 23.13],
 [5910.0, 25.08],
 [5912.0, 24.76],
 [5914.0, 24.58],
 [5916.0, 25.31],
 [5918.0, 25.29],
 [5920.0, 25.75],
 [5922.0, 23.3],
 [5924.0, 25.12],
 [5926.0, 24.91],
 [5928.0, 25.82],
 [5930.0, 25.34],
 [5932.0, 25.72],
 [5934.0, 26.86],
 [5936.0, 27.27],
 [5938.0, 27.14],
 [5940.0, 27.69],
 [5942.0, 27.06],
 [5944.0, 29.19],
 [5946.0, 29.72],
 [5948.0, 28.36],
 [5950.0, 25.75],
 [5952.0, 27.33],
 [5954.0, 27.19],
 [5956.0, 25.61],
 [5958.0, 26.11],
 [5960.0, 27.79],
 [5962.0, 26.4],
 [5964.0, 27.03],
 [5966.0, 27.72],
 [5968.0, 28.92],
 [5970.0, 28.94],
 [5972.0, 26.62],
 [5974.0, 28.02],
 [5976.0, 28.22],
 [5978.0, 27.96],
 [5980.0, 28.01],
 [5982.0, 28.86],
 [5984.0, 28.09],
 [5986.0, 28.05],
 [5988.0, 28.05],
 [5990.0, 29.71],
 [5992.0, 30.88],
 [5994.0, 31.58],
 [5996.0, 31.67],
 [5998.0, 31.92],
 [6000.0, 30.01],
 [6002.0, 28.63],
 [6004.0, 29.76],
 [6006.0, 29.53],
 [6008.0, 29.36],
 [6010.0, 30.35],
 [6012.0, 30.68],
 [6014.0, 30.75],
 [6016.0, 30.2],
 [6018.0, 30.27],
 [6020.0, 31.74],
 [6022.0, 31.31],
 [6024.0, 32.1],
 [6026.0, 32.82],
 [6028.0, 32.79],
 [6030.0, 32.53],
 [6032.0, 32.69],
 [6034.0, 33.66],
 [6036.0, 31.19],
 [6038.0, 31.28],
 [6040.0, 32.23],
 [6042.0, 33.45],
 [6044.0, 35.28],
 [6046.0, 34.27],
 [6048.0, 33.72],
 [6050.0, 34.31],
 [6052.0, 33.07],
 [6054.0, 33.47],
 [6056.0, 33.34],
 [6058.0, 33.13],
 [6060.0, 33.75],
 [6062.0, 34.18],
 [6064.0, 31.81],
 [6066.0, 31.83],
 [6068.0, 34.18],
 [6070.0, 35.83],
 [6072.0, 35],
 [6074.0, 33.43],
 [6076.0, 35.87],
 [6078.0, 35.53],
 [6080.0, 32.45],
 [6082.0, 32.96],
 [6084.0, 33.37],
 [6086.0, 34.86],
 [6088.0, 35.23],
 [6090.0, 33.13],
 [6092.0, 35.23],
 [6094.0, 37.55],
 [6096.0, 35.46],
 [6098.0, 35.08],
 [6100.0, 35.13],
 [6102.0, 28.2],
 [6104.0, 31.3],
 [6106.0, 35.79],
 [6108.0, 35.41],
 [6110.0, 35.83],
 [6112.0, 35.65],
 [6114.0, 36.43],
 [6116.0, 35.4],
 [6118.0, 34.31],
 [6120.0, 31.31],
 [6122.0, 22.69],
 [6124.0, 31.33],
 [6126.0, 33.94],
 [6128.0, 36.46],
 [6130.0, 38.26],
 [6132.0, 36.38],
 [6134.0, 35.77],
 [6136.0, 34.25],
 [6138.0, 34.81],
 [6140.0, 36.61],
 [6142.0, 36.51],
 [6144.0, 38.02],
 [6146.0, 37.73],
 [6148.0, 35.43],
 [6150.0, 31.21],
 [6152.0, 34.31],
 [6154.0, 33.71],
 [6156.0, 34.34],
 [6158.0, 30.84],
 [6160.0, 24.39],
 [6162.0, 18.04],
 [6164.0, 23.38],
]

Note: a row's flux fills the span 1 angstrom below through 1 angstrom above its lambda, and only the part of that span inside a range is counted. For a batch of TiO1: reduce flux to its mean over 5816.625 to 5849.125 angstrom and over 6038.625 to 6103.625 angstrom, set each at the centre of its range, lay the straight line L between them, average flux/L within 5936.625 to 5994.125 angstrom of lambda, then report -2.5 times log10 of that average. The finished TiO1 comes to 0.17 mag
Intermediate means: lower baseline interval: 31.3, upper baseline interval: 33.9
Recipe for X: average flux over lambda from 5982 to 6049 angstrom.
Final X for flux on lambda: 31.2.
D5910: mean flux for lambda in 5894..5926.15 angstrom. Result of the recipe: 21.8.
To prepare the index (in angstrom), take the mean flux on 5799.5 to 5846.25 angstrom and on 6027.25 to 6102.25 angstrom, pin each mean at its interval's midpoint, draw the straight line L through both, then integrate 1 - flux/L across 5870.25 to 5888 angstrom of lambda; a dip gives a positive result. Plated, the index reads 5.1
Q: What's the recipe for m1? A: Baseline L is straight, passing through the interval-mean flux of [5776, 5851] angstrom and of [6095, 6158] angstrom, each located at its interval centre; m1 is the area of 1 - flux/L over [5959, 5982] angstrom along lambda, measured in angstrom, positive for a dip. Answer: 3.7 angstrom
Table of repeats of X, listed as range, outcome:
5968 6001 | 29.2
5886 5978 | 24.1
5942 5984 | 27.7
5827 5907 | 25.1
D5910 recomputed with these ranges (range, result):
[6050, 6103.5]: 33.9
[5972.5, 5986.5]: 28.1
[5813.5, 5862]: 30.4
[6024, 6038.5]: 32.4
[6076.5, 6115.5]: 34.5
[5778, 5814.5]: 32.7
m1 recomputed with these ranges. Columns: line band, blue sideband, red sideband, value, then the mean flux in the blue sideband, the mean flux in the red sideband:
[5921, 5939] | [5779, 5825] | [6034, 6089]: 3.9 angstrom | 32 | 33.7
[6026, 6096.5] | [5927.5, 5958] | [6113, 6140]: -4.9 angstrom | 27.1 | 34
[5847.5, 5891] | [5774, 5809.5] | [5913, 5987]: 7.5 angstrom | 32.8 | 26.9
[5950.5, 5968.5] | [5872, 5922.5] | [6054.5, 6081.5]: -1.1 angstrom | 20.6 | 33.8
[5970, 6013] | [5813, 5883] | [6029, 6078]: 3.8 angstrom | 29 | 33.5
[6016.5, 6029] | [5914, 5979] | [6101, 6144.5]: -0.7 angstrom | 26.8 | 34.3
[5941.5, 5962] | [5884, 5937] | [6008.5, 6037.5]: -1.9 angstrom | 21.2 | 31.6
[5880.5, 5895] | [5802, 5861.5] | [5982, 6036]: 7.0 angstrom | 31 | 30.7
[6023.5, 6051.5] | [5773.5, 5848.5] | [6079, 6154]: 0.6 angstrom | 32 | 34.4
